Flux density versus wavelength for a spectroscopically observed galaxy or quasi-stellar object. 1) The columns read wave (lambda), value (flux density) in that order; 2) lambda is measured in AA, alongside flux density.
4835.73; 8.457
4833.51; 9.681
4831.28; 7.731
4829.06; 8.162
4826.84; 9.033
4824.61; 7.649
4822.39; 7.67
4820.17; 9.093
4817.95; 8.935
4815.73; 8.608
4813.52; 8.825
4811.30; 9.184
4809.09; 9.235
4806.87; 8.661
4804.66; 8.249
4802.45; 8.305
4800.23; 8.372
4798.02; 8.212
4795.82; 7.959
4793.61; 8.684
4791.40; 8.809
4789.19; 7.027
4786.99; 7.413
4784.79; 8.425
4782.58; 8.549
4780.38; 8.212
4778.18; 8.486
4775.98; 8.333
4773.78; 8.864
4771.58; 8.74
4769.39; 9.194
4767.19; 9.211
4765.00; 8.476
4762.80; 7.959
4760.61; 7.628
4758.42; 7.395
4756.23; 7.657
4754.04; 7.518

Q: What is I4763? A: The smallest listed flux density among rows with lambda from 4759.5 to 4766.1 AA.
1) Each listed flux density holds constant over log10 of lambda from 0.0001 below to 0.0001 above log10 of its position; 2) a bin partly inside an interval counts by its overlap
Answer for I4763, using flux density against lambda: 7.628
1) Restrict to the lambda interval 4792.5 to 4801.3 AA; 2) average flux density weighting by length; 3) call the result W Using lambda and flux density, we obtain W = 8.31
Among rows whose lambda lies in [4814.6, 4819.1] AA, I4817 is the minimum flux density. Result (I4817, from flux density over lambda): 8.608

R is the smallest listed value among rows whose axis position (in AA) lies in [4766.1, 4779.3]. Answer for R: 8.333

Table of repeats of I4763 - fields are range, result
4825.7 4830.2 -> 8.162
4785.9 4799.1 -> 7.027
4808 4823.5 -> 7.67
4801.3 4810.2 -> 8.249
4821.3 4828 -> 7.649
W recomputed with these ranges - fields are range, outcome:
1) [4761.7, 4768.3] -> 8.55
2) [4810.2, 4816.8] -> 8.88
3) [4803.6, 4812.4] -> 8.84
